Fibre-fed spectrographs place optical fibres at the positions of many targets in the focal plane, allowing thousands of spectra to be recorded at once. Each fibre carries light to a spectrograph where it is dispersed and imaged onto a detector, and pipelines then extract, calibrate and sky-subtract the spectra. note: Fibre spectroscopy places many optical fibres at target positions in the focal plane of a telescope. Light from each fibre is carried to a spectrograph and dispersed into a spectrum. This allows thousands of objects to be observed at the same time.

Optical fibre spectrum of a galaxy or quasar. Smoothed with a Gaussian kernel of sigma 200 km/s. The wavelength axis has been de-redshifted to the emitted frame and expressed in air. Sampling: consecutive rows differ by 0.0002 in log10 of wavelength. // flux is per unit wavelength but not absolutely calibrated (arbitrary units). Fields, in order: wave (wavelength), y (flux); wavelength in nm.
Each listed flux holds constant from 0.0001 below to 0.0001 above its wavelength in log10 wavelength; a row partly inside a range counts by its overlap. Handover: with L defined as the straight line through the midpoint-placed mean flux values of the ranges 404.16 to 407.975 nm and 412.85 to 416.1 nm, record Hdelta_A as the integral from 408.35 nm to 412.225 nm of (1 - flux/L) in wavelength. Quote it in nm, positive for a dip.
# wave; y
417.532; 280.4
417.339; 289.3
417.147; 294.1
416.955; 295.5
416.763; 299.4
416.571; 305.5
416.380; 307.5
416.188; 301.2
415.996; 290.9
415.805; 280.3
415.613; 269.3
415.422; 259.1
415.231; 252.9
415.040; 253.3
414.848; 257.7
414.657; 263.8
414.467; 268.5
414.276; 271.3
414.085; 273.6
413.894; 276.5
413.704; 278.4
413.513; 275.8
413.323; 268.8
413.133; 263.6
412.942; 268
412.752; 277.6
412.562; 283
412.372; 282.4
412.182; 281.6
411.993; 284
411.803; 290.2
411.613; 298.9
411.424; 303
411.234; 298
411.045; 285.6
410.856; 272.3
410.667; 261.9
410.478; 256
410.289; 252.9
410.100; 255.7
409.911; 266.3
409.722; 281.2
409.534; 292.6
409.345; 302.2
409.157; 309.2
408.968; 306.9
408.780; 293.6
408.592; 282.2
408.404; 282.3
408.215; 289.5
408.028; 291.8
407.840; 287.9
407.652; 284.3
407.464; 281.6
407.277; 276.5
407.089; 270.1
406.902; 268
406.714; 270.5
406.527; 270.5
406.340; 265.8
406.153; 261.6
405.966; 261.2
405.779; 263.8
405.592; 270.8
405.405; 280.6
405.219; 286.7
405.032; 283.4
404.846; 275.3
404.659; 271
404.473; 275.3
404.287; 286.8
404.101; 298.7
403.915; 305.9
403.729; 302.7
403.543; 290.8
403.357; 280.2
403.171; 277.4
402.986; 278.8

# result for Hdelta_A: -0.17 nm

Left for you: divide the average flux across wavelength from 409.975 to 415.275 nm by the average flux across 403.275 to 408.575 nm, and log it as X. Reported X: 0.98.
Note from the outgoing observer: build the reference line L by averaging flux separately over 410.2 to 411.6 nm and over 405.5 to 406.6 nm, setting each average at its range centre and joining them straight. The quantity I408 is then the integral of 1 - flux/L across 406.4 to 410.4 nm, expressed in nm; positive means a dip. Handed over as -0.15 nm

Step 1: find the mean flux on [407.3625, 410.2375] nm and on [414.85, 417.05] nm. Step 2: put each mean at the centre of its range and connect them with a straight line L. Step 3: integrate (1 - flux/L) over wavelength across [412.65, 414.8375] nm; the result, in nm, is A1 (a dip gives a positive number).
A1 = 0.10 nm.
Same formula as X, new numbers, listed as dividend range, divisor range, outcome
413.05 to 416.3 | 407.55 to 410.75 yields 0.96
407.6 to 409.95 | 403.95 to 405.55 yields 1.03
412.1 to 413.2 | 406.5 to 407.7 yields 1.01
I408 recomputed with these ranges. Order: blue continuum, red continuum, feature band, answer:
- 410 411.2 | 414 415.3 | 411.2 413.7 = -0.165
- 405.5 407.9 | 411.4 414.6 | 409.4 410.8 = 0.038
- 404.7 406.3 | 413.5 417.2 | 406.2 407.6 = 0.008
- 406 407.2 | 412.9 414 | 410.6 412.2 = -0.096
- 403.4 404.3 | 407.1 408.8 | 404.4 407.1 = 0.180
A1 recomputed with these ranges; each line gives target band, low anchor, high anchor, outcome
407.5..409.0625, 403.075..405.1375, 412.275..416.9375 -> -0.04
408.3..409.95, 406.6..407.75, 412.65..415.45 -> -0.11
